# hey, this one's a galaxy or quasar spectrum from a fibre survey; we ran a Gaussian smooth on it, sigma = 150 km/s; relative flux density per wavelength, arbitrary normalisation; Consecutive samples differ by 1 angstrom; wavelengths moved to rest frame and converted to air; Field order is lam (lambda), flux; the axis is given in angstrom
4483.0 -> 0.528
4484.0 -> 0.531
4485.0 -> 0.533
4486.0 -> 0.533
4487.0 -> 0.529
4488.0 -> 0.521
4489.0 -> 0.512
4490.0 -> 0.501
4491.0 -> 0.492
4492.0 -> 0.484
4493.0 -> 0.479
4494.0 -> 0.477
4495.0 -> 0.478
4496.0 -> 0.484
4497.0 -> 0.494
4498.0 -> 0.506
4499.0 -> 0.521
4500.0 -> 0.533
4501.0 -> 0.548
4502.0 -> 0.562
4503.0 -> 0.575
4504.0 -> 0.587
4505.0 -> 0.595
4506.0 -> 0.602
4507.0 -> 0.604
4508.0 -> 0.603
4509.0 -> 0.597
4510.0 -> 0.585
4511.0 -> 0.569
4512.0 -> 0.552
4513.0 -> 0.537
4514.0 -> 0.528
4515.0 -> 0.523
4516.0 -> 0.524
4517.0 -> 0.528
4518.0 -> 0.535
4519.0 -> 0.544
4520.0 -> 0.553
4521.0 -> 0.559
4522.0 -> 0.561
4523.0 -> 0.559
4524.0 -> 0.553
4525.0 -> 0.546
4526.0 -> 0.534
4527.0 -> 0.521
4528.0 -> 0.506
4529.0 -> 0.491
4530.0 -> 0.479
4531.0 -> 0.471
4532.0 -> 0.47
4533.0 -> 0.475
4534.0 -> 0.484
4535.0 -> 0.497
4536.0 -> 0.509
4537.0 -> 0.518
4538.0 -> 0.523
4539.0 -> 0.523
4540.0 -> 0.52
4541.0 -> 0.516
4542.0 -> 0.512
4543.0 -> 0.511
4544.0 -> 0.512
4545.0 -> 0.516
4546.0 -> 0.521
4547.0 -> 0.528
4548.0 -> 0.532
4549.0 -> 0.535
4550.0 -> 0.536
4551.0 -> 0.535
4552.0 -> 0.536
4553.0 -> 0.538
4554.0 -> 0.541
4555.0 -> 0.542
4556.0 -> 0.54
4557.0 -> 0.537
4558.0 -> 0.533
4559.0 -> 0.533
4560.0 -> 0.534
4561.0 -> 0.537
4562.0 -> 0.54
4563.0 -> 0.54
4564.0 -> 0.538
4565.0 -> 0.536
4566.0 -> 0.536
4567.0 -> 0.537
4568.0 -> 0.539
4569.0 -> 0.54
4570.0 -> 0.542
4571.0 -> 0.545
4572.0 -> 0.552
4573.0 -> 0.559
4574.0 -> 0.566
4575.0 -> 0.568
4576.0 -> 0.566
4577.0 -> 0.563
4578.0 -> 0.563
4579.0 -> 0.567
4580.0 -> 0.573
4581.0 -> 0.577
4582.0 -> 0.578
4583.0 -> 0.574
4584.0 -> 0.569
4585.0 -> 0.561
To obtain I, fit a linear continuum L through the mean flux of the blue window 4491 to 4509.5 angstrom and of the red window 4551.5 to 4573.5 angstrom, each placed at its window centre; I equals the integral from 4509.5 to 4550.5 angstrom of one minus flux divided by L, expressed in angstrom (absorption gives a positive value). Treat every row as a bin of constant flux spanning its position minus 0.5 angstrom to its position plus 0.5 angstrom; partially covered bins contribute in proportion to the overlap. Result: 1.2 angstrom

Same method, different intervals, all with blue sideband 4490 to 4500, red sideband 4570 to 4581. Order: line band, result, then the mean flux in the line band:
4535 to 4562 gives 0.6 angstrom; 0.527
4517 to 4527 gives -0.6 angstrom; 0.547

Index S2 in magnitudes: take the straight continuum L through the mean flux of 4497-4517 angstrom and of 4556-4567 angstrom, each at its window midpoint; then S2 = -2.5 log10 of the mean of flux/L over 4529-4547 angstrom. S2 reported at 0.09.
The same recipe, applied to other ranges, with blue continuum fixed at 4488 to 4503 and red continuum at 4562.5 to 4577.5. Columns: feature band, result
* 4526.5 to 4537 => 0.08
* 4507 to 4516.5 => -0.09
